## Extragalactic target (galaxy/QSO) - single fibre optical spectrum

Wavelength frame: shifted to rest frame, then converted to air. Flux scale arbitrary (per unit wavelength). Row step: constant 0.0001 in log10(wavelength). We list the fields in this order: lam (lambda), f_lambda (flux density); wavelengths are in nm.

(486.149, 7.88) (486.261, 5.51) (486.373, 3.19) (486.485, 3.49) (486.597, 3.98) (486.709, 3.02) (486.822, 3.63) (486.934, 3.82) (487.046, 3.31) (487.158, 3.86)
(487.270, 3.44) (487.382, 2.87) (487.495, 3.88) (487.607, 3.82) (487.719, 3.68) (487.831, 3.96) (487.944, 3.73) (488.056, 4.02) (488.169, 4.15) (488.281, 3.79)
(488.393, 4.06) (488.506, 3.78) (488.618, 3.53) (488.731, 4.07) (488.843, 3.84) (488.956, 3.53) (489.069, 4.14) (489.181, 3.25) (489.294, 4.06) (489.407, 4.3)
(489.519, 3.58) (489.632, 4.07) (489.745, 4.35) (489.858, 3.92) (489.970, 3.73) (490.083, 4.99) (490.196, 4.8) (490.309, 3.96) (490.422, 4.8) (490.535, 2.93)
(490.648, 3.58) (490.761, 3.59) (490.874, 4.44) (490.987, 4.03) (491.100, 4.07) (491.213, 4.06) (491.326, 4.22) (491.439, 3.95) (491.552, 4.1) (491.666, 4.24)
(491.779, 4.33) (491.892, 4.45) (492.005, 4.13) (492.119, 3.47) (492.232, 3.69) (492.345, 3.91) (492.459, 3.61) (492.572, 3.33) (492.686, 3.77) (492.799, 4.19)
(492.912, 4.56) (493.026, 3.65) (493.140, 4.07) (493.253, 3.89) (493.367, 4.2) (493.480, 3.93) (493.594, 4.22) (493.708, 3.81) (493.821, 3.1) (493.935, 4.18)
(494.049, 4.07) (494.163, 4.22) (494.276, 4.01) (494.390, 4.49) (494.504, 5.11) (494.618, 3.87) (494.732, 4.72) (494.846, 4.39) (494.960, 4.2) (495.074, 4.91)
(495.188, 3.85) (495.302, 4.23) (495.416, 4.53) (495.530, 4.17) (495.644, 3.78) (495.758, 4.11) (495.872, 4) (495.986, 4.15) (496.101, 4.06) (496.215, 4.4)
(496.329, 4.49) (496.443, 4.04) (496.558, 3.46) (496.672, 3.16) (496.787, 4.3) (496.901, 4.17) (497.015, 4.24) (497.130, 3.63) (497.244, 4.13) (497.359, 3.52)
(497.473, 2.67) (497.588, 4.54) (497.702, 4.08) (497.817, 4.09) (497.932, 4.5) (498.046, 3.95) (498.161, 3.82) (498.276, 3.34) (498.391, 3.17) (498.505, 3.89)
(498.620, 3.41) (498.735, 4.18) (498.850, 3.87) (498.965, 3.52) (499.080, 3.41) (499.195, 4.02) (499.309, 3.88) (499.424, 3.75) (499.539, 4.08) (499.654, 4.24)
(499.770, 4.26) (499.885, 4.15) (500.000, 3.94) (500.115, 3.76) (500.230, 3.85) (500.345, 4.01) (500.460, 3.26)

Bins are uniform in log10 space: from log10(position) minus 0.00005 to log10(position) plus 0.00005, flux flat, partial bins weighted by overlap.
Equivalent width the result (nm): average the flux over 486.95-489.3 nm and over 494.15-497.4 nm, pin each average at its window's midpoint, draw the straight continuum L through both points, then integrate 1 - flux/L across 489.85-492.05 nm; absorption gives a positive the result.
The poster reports -0.13 nm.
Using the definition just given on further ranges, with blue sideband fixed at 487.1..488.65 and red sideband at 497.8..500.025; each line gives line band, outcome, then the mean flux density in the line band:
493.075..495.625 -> -0.24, 4.18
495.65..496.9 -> -0.06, 4.01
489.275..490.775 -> -0.11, 4.06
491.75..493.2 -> -0.05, 3.93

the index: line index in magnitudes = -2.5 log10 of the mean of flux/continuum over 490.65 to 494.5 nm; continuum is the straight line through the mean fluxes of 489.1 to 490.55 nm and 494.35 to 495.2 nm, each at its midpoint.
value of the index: 0.08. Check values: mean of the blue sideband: 4.09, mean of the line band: 4.01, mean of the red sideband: 4.47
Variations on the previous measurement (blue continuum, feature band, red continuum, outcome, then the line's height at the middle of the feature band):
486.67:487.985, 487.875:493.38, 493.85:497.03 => -0.04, 3.83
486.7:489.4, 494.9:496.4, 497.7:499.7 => -0.11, 3.81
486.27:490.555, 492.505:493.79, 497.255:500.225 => -0.03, 3.85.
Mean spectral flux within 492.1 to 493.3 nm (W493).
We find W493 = 3.84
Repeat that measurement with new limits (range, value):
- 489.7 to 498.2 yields 4.06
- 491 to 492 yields 4.17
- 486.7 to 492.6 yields 3.89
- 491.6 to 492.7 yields 3.9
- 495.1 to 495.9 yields 4.13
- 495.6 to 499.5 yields 3.88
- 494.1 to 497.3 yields 4.17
